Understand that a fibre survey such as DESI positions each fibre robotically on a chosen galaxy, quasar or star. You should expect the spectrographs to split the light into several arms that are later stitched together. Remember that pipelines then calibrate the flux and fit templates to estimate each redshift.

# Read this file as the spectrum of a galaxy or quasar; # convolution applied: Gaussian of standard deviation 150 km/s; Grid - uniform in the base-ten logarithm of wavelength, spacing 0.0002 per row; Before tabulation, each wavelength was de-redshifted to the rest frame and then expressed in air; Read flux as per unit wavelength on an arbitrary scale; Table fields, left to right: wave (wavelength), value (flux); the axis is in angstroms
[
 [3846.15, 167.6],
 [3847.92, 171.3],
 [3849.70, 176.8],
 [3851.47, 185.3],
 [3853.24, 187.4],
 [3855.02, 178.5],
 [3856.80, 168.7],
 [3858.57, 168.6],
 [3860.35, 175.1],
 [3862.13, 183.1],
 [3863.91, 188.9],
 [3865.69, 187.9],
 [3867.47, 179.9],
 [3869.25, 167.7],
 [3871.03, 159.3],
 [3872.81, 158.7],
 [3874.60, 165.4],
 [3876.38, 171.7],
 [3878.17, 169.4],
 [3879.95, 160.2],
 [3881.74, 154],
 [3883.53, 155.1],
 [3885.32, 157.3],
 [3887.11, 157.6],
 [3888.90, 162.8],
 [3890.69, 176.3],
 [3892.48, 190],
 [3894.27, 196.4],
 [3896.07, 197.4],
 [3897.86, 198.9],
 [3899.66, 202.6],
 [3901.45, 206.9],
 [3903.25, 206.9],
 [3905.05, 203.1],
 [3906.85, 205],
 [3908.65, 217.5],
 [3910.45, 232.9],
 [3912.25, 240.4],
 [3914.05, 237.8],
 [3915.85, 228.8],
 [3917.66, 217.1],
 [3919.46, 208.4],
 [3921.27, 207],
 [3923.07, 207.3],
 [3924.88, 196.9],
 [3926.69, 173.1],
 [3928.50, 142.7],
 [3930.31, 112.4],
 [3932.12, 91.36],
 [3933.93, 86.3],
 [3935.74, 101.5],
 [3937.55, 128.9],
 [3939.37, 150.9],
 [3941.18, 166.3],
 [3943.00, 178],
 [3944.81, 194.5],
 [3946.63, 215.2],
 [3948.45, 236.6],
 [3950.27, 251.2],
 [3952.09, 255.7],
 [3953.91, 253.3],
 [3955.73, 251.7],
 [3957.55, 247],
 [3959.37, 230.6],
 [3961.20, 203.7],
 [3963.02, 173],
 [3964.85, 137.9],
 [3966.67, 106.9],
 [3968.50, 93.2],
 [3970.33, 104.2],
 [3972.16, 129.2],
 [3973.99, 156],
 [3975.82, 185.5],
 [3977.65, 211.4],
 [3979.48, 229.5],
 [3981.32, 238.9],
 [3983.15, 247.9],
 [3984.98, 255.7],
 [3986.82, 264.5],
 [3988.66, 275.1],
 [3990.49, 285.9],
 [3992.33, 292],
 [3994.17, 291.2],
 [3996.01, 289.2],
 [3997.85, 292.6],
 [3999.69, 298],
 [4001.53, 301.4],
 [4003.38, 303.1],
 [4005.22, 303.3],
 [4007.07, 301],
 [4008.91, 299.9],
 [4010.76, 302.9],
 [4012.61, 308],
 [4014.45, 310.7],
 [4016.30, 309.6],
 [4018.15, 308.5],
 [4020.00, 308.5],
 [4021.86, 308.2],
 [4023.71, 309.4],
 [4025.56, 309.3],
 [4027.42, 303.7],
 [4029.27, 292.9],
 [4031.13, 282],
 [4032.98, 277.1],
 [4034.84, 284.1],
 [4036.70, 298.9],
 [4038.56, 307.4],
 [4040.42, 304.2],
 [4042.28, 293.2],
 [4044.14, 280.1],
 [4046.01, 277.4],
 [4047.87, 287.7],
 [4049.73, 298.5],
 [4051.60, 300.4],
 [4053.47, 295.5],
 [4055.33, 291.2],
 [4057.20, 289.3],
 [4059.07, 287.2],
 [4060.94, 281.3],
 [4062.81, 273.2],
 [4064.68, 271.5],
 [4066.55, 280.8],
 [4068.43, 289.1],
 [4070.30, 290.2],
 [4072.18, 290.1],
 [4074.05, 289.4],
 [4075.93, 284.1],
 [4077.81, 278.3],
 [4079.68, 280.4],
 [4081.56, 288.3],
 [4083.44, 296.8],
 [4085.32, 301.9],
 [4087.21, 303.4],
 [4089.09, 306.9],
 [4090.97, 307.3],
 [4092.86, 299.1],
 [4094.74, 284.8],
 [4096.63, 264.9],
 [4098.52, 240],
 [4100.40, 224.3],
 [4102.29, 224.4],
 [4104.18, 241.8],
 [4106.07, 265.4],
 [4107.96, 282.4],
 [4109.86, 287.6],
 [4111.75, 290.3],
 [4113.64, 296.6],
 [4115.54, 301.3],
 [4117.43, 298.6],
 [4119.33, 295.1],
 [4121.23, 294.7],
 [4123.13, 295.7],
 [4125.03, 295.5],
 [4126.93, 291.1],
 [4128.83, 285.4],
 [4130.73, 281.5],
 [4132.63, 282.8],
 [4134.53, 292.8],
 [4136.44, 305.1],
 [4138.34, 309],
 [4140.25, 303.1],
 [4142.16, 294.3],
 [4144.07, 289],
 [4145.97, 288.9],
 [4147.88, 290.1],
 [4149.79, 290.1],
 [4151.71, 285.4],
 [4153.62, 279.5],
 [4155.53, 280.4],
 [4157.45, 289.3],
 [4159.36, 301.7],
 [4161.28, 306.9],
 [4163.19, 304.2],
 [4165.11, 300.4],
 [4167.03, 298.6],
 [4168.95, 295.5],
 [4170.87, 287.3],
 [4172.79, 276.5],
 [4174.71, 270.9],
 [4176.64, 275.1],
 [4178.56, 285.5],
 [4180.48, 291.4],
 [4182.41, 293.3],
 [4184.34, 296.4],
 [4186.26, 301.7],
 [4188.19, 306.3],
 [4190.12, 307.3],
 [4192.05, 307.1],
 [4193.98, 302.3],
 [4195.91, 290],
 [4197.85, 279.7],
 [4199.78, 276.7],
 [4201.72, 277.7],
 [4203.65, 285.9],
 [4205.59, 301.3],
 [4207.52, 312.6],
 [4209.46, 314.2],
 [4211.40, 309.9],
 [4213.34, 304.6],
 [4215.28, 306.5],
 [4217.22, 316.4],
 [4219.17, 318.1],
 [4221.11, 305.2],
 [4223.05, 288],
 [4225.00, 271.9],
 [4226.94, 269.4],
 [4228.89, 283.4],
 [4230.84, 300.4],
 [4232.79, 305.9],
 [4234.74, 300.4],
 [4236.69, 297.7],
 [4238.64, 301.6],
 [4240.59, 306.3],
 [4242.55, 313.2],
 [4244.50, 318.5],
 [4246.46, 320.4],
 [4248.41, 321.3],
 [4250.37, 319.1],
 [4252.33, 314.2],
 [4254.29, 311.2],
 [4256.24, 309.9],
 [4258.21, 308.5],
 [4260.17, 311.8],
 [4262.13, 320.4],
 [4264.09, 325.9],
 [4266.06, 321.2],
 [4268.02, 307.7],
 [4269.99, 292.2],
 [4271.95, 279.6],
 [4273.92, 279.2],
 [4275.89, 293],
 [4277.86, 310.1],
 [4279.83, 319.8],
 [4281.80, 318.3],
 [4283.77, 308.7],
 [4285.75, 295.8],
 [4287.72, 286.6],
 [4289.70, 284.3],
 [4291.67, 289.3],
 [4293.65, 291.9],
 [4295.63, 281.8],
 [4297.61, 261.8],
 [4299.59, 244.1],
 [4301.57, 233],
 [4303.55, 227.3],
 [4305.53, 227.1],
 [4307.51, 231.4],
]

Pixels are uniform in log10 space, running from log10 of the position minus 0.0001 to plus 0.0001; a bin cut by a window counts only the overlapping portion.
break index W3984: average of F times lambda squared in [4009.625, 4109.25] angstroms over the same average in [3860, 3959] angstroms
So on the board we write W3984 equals 1.7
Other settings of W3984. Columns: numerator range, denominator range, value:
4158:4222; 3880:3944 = 1.90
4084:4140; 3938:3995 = 1.46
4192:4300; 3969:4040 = 1.24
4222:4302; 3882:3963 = 1.83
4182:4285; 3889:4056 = 1.46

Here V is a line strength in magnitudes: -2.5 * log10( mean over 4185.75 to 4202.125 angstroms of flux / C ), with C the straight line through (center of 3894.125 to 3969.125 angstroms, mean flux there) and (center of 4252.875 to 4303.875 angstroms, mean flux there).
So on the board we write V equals -0.10 mag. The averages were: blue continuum 191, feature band 295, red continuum 294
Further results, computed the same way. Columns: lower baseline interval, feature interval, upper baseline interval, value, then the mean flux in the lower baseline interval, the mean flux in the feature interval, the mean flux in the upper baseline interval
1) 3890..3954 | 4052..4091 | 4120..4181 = -0.13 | 191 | 289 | 291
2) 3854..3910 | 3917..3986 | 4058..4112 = 0.17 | 180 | 184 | 279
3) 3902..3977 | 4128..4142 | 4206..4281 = -0.12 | 185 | 294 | 306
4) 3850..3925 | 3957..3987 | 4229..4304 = 0.15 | 188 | 187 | 298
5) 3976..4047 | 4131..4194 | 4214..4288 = 0.02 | 287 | 293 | 305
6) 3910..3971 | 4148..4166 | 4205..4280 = -0.08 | 184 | 293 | 305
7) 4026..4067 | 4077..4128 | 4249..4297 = 0.04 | 289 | 283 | 303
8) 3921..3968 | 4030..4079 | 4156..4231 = -0.24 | 180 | 288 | 295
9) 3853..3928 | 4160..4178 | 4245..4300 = -0.08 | 188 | 291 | 302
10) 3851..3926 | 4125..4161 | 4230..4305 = -0.12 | 189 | 292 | 298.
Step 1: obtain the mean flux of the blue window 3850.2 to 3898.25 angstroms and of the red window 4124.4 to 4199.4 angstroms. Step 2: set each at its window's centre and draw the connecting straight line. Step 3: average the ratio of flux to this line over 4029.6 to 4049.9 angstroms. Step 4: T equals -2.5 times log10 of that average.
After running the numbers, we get -0.20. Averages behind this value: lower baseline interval 174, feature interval 290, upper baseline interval 292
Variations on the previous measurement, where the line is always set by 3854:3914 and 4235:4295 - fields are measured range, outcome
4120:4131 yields -0.12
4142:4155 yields -0.07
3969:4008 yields -0.14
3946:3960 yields -0.18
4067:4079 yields -0.17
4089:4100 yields -0.12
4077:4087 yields -0.17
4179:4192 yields -0.07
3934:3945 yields 0.35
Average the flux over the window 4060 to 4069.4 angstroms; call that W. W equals 279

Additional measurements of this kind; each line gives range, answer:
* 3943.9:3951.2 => 224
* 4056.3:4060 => 288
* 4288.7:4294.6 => 288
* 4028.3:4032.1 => 288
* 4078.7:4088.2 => 294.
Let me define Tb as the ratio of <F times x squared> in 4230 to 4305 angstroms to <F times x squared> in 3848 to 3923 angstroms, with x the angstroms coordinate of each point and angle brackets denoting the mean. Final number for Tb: 1.91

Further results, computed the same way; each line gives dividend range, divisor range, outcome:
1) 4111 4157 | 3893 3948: 1.75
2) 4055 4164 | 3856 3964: 1.69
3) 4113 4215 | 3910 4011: 1.51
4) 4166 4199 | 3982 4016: 1.10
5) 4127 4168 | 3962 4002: 1.44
